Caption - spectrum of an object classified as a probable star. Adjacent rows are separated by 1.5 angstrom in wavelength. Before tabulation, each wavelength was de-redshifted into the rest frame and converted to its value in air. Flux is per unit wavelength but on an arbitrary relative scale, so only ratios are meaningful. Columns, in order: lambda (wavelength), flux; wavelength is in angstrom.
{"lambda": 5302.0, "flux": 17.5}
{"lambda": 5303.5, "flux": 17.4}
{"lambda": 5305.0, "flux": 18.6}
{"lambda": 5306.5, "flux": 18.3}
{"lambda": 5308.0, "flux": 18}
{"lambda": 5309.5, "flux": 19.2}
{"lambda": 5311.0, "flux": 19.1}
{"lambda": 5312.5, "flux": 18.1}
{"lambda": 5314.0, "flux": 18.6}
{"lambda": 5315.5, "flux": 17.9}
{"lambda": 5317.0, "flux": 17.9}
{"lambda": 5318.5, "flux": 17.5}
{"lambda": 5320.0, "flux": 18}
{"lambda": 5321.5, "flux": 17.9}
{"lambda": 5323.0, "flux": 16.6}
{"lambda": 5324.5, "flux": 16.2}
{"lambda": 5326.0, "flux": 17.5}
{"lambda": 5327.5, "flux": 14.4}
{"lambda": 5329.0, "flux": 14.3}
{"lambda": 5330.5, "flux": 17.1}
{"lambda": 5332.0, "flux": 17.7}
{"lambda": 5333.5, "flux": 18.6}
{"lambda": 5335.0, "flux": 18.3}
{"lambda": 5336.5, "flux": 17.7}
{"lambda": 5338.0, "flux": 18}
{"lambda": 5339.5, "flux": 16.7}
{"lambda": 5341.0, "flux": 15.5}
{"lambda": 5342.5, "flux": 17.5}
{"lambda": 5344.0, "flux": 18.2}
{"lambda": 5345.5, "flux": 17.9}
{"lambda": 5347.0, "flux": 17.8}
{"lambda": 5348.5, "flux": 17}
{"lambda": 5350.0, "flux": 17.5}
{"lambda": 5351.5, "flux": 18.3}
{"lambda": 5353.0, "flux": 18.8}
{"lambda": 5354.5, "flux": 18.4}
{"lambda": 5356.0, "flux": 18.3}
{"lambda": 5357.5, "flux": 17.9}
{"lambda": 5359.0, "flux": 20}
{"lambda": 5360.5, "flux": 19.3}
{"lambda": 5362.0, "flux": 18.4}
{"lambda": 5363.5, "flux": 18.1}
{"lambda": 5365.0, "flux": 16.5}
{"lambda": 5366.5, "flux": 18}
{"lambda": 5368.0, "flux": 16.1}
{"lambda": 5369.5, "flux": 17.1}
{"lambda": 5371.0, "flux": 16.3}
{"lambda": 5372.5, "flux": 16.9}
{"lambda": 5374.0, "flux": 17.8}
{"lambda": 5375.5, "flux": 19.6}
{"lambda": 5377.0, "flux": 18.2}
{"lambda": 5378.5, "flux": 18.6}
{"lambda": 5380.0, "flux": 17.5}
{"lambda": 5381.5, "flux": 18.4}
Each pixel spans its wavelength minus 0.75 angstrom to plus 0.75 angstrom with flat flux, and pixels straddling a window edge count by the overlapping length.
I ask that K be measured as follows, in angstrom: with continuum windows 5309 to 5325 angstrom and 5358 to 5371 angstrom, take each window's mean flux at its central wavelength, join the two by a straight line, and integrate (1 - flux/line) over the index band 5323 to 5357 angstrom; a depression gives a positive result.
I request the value 1.0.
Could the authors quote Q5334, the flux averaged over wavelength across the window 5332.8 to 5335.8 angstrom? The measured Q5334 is 18.4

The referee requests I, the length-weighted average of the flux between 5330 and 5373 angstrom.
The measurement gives 17.7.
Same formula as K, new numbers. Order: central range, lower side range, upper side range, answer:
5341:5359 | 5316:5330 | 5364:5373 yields -1.2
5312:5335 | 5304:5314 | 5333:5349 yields 1.1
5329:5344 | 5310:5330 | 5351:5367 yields 0.3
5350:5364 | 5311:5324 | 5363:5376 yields -0.9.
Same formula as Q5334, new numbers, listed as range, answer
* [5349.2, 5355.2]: 18.2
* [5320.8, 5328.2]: 16.5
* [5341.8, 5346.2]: 17.9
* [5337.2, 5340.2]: 17.4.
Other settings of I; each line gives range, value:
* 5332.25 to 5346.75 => 17.6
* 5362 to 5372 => 17.1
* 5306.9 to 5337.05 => 17.5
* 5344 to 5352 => 17.7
